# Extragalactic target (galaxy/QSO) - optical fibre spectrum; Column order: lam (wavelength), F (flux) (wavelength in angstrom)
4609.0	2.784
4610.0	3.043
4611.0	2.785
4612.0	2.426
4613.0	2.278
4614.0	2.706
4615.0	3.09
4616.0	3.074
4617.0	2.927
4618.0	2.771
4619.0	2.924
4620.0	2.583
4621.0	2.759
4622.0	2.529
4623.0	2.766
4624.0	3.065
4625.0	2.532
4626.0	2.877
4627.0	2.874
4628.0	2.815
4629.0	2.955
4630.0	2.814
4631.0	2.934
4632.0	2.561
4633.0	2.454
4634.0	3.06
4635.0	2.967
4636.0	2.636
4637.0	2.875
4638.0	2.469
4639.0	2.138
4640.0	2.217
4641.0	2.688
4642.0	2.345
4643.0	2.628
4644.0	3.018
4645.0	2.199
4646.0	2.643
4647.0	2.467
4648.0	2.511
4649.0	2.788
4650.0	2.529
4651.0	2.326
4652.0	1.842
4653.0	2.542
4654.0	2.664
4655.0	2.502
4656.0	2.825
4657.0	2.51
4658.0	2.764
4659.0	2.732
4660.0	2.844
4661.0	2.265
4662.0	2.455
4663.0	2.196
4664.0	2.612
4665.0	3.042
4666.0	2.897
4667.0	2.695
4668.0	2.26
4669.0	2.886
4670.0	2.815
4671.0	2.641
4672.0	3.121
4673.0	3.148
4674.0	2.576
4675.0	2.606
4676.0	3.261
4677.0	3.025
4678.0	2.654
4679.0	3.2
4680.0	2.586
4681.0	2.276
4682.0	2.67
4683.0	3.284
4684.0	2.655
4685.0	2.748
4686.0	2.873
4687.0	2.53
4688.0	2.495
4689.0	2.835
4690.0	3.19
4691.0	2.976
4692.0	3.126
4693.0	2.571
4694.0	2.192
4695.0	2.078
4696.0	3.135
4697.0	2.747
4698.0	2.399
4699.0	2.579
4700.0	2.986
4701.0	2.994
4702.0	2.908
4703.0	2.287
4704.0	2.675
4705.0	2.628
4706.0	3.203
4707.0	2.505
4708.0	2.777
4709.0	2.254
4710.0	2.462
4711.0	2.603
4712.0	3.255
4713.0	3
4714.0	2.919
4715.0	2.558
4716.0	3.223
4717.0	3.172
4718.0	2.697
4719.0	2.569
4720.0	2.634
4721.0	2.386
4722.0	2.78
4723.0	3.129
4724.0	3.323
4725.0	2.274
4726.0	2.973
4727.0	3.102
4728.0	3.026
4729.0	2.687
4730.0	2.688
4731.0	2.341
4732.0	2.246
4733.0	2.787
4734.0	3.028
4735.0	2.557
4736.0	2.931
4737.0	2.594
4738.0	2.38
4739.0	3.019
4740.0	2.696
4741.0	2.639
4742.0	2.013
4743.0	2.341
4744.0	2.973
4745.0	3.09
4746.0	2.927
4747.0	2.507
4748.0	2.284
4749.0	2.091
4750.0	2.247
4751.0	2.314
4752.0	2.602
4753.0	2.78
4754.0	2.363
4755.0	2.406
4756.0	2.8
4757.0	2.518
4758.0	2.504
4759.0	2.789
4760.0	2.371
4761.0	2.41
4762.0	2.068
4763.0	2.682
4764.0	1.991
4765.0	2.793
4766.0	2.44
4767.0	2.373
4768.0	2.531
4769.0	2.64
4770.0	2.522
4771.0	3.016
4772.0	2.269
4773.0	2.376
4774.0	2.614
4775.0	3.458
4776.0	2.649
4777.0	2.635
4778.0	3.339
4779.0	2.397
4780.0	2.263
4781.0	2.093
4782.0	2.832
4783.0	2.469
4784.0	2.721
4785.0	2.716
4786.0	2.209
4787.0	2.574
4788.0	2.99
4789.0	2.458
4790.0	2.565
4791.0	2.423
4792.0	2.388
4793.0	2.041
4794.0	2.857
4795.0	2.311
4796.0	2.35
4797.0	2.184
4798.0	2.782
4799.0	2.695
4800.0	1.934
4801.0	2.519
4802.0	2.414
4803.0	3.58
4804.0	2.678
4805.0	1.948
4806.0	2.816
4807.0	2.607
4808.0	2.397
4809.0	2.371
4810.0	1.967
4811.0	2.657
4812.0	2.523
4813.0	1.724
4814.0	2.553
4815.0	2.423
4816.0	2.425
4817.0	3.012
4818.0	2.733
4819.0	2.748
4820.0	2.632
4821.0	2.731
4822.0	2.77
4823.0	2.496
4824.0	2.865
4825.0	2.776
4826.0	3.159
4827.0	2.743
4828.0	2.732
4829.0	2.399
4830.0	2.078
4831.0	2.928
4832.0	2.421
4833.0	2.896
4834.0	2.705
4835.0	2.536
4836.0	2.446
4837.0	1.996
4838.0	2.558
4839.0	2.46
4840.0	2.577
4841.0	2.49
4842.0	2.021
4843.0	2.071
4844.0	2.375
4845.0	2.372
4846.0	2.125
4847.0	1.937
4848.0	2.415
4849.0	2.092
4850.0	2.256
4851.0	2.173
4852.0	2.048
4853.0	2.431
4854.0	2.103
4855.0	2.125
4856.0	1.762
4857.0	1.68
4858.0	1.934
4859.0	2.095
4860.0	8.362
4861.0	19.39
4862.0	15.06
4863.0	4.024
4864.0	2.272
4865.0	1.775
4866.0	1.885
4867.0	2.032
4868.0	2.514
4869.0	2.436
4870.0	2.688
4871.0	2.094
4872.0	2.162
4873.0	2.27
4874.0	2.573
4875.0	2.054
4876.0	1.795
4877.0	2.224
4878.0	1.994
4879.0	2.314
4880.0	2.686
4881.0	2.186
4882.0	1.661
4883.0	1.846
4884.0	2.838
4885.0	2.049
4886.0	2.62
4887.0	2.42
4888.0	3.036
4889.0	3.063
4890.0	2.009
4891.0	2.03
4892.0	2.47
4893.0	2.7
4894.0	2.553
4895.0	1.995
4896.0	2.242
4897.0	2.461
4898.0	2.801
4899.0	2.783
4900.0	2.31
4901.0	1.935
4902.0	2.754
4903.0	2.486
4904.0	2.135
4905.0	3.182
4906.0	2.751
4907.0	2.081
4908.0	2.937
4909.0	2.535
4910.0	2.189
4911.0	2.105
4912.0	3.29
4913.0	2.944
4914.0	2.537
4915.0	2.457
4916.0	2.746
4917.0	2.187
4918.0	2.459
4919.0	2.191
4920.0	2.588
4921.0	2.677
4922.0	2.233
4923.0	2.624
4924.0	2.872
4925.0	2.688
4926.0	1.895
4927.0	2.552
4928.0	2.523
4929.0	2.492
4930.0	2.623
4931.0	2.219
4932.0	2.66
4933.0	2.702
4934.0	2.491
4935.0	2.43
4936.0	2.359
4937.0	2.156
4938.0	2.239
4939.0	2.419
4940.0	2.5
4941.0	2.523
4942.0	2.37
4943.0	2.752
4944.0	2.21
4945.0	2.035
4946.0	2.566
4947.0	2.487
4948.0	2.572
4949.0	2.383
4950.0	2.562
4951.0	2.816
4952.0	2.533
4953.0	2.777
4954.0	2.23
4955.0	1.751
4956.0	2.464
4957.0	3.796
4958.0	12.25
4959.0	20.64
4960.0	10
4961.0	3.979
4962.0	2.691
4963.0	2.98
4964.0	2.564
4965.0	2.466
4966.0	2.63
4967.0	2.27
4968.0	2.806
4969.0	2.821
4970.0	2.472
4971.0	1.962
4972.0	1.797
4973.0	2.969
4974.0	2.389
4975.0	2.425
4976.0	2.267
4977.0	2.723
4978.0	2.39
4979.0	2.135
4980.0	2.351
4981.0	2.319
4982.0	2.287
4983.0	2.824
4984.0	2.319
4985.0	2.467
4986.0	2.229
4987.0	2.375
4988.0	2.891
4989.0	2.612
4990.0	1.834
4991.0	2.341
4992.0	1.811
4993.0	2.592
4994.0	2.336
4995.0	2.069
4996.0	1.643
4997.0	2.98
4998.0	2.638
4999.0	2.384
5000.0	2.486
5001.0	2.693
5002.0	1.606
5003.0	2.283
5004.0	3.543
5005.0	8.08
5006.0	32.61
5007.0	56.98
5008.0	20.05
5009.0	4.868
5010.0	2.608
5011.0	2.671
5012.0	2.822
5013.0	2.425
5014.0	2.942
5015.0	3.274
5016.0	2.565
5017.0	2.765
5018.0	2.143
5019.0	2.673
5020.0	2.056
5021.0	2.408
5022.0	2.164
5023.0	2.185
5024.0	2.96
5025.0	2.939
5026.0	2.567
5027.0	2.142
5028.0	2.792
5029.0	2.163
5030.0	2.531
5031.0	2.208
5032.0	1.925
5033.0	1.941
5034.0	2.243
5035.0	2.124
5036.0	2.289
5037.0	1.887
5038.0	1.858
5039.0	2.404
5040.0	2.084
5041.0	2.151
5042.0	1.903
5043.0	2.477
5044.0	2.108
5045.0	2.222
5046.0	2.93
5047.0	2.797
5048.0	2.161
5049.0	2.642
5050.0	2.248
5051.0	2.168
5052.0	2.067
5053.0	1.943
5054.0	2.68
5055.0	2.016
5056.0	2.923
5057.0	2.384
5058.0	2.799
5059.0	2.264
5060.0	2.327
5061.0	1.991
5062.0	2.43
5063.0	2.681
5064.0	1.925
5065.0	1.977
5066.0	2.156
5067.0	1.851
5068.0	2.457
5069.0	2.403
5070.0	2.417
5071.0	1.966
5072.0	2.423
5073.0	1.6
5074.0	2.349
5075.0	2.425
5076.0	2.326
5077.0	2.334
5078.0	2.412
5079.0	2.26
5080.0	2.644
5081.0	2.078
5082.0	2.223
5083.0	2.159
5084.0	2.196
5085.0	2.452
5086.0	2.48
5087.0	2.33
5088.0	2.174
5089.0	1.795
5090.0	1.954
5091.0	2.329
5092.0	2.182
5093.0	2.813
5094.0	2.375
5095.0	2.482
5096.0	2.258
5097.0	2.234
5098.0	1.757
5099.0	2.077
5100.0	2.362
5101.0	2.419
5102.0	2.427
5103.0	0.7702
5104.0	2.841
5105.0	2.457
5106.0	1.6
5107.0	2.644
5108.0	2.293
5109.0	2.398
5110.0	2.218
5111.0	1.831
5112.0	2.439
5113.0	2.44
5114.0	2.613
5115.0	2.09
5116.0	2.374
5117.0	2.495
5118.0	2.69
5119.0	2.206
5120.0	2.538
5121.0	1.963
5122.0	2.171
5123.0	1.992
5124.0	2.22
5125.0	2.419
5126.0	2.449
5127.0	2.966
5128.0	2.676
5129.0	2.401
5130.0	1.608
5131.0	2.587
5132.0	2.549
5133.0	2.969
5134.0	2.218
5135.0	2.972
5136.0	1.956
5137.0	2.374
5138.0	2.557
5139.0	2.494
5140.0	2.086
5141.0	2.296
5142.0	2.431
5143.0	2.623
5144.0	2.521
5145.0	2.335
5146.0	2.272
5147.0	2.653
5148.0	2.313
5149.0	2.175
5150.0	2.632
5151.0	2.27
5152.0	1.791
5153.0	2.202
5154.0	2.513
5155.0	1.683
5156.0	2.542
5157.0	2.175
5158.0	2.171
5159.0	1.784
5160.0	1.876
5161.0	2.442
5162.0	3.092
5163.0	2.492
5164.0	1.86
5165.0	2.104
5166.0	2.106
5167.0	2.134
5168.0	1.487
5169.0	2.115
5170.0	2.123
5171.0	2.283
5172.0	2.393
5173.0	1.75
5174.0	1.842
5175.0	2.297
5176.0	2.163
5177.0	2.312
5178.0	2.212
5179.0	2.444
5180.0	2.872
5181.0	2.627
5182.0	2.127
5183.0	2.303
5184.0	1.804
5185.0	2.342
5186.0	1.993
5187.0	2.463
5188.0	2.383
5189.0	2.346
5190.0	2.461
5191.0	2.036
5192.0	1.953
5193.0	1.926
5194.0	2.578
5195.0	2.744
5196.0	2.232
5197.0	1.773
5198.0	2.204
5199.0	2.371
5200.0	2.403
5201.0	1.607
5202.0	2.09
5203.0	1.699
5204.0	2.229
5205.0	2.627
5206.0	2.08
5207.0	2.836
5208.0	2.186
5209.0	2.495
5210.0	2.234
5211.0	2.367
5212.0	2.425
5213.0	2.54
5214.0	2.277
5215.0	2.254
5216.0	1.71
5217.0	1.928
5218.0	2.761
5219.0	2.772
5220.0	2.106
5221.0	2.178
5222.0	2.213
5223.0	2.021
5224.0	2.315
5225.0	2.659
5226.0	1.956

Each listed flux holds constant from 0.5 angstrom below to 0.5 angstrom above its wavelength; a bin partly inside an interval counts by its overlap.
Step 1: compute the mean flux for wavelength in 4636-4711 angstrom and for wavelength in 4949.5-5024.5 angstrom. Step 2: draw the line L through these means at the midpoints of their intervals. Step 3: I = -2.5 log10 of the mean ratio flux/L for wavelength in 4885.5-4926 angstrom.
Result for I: 0.50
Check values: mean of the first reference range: 2.66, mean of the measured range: 2.52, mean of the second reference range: 4.45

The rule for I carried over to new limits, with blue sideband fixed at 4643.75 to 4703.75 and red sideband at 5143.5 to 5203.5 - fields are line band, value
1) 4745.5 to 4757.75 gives 0.053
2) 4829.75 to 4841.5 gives 0.007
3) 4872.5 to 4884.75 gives 0.135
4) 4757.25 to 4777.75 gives 0.013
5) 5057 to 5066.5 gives 0.015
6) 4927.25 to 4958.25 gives -0.124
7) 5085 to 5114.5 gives 0.019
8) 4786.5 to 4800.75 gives 0.045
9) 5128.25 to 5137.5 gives -0.074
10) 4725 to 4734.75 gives -0.041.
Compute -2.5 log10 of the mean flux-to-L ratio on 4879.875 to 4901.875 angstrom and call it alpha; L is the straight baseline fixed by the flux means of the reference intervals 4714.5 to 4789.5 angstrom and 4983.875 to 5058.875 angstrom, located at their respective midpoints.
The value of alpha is 0.34 mag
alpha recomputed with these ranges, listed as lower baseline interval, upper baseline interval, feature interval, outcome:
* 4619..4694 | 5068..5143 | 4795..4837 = 0.00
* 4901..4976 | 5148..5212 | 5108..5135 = 0.02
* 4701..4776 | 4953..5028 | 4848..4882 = 0.08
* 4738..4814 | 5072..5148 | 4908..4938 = -0.03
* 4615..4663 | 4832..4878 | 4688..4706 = 0.01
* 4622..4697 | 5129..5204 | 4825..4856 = 0.07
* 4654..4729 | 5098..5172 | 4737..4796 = 0.05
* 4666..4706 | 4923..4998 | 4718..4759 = 0.06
